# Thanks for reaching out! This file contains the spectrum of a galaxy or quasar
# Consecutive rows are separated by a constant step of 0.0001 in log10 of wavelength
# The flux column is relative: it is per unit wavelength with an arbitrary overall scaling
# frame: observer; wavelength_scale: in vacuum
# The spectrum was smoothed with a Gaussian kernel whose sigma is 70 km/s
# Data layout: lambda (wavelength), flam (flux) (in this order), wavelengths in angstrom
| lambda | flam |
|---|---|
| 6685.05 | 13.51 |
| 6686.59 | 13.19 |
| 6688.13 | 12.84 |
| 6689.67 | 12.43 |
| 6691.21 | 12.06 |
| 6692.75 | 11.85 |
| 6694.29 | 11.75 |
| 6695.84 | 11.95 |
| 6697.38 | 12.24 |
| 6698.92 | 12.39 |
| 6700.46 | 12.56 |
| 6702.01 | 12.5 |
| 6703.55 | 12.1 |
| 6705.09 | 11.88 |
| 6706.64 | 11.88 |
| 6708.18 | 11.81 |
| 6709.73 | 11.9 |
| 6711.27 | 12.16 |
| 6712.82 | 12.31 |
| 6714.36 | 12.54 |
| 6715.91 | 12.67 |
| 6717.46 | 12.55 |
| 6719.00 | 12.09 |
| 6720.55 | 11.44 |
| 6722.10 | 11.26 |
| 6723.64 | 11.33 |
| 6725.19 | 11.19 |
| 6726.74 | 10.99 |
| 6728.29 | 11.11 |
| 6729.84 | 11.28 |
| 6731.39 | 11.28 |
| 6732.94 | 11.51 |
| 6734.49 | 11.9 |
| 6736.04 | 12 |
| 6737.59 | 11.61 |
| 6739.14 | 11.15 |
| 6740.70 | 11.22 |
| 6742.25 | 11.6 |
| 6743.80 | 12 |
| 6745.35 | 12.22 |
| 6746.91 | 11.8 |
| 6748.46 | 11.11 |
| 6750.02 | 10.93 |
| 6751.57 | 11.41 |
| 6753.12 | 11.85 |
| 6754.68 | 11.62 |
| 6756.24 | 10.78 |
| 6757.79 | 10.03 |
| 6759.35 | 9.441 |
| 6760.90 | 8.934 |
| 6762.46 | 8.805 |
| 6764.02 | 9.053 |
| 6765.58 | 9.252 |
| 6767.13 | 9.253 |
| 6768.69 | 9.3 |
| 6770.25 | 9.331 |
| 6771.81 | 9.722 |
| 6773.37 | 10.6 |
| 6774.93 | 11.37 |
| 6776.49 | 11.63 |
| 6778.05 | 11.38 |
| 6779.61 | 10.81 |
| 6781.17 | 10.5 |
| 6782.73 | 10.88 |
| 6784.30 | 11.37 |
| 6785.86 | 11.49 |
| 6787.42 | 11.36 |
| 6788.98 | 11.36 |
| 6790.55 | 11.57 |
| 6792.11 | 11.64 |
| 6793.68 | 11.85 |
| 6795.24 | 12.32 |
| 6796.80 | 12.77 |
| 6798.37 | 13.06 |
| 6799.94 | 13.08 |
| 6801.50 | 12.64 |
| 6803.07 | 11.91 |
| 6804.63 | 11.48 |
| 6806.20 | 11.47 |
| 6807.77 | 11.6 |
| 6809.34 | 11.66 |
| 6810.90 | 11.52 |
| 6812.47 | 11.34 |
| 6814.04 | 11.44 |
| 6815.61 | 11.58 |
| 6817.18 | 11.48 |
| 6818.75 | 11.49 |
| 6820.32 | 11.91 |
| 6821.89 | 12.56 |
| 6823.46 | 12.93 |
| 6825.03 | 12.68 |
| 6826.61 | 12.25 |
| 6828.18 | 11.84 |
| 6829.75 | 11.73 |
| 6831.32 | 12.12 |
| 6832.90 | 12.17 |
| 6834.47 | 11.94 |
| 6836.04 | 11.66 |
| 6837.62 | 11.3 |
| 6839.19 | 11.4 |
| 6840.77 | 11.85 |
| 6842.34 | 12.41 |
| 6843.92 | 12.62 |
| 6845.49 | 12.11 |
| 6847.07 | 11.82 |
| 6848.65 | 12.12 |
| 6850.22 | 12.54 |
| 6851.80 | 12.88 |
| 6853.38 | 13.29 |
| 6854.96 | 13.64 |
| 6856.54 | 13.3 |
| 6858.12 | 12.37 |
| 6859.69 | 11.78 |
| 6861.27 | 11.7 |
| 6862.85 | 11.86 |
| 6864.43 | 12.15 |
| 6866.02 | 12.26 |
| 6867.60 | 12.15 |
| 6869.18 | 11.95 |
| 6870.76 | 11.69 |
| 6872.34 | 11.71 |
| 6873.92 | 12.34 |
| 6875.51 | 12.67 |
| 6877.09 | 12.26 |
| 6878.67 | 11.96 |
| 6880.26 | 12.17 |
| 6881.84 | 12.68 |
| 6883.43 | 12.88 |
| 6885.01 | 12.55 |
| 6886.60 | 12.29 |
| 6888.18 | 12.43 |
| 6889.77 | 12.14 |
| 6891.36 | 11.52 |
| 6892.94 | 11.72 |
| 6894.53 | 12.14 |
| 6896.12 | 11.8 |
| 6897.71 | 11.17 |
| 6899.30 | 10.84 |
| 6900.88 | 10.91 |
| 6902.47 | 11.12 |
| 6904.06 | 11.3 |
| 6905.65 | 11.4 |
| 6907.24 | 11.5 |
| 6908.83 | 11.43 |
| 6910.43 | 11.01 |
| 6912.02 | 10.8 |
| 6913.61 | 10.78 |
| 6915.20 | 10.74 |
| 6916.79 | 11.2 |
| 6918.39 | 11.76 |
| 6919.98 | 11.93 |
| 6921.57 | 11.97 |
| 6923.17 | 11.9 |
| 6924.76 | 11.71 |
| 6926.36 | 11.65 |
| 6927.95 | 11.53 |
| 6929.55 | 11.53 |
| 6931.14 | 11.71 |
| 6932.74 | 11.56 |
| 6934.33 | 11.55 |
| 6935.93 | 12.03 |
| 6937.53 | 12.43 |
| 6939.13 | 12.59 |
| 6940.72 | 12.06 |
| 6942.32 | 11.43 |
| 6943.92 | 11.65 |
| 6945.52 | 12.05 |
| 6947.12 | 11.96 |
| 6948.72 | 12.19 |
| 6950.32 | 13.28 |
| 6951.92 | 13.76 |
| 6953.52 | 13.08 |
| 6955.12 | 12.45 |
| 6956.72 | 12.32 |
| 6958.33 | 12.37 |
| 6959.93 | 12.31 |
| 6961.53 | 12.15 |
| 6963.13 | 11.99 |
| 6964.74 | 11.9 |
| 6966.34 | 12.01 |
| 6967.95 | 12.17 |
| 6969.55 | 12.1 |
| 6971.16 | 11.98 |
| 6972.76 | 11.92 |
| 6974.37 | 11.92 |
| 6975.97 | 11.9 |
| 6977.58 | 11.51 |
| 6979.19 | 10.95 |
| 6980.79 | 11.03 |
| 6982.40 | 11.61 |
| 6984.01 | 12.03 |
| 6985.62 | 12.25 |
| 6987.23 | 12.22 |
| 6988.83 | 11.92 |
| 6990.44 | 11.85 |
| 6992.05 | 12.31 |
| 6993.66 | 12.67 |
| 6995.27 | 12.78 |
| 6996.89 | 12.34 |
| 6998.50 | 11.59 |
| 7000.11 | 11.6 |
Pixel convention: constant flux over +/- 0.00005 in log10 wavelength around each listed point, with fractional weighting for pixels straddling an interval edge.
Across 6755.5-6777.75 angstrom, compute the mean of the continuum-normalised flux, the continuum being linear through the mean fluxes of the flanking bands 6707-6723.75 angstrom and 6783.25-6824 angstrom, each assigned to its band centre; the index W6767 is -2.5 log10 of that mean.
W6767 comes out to 0.21 mag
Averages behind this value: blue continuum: 12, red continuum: 11.9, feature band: 9.86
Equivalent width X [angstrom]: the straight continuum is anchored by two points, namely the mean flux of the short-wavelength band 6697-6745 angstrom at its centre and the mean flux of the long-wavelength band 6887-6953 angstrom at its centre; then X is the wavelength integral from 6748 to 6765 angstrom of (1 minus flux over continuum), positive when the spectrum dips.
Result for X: 2.1 angstrom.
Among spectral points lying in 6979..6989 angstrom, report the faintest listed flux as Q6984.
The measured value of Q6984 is 10.95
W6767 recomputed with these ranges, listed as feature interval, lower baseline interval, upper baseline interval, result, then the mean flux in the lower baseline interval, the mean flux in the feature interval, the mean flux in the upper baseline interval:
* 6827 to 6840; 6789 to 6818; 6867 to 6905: 0.01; 11.9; 11.8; 11.9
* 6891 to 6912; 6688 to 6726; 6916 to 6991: 0.06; 12.1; 11.3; 12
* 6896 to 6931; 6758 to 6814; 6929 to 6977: 0.05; 11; 11.4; 12.1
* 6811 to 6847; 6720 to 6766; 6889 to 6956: -0.05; 11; 11.9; 11.7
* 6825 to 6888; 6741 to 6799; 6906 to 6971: -0.07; 10.9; 12.2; 11.9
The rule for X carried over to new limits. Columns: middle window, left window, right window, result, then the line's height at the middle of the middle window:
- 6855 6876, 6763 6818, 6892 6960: -1.21 angstrom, 11.5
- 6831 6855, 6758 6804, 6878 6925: -1.92 angstrom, 11.3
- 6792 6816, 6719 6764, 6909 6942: -1.47 angstrom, 11.3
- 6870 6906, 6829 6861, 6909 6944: 0.02 angstrom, 11.9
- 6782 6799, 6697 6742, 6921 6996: 0.15 angstrom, 11.9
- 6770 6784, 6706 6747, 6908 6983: 1.19 angstrom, 11.8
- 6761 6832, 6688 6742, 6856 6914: 3.10 angstrom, 11.9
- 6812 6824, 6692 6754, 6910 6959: 0.01 angstrom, 11.8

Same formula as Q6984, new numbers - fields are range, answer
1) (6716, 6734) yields 10.99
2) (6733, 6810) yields 8.805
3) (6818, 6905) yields 10.84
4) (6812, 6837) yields 11.34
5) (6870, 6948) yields 10.74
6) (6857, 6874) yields 11.69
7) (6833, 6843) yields 11.3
